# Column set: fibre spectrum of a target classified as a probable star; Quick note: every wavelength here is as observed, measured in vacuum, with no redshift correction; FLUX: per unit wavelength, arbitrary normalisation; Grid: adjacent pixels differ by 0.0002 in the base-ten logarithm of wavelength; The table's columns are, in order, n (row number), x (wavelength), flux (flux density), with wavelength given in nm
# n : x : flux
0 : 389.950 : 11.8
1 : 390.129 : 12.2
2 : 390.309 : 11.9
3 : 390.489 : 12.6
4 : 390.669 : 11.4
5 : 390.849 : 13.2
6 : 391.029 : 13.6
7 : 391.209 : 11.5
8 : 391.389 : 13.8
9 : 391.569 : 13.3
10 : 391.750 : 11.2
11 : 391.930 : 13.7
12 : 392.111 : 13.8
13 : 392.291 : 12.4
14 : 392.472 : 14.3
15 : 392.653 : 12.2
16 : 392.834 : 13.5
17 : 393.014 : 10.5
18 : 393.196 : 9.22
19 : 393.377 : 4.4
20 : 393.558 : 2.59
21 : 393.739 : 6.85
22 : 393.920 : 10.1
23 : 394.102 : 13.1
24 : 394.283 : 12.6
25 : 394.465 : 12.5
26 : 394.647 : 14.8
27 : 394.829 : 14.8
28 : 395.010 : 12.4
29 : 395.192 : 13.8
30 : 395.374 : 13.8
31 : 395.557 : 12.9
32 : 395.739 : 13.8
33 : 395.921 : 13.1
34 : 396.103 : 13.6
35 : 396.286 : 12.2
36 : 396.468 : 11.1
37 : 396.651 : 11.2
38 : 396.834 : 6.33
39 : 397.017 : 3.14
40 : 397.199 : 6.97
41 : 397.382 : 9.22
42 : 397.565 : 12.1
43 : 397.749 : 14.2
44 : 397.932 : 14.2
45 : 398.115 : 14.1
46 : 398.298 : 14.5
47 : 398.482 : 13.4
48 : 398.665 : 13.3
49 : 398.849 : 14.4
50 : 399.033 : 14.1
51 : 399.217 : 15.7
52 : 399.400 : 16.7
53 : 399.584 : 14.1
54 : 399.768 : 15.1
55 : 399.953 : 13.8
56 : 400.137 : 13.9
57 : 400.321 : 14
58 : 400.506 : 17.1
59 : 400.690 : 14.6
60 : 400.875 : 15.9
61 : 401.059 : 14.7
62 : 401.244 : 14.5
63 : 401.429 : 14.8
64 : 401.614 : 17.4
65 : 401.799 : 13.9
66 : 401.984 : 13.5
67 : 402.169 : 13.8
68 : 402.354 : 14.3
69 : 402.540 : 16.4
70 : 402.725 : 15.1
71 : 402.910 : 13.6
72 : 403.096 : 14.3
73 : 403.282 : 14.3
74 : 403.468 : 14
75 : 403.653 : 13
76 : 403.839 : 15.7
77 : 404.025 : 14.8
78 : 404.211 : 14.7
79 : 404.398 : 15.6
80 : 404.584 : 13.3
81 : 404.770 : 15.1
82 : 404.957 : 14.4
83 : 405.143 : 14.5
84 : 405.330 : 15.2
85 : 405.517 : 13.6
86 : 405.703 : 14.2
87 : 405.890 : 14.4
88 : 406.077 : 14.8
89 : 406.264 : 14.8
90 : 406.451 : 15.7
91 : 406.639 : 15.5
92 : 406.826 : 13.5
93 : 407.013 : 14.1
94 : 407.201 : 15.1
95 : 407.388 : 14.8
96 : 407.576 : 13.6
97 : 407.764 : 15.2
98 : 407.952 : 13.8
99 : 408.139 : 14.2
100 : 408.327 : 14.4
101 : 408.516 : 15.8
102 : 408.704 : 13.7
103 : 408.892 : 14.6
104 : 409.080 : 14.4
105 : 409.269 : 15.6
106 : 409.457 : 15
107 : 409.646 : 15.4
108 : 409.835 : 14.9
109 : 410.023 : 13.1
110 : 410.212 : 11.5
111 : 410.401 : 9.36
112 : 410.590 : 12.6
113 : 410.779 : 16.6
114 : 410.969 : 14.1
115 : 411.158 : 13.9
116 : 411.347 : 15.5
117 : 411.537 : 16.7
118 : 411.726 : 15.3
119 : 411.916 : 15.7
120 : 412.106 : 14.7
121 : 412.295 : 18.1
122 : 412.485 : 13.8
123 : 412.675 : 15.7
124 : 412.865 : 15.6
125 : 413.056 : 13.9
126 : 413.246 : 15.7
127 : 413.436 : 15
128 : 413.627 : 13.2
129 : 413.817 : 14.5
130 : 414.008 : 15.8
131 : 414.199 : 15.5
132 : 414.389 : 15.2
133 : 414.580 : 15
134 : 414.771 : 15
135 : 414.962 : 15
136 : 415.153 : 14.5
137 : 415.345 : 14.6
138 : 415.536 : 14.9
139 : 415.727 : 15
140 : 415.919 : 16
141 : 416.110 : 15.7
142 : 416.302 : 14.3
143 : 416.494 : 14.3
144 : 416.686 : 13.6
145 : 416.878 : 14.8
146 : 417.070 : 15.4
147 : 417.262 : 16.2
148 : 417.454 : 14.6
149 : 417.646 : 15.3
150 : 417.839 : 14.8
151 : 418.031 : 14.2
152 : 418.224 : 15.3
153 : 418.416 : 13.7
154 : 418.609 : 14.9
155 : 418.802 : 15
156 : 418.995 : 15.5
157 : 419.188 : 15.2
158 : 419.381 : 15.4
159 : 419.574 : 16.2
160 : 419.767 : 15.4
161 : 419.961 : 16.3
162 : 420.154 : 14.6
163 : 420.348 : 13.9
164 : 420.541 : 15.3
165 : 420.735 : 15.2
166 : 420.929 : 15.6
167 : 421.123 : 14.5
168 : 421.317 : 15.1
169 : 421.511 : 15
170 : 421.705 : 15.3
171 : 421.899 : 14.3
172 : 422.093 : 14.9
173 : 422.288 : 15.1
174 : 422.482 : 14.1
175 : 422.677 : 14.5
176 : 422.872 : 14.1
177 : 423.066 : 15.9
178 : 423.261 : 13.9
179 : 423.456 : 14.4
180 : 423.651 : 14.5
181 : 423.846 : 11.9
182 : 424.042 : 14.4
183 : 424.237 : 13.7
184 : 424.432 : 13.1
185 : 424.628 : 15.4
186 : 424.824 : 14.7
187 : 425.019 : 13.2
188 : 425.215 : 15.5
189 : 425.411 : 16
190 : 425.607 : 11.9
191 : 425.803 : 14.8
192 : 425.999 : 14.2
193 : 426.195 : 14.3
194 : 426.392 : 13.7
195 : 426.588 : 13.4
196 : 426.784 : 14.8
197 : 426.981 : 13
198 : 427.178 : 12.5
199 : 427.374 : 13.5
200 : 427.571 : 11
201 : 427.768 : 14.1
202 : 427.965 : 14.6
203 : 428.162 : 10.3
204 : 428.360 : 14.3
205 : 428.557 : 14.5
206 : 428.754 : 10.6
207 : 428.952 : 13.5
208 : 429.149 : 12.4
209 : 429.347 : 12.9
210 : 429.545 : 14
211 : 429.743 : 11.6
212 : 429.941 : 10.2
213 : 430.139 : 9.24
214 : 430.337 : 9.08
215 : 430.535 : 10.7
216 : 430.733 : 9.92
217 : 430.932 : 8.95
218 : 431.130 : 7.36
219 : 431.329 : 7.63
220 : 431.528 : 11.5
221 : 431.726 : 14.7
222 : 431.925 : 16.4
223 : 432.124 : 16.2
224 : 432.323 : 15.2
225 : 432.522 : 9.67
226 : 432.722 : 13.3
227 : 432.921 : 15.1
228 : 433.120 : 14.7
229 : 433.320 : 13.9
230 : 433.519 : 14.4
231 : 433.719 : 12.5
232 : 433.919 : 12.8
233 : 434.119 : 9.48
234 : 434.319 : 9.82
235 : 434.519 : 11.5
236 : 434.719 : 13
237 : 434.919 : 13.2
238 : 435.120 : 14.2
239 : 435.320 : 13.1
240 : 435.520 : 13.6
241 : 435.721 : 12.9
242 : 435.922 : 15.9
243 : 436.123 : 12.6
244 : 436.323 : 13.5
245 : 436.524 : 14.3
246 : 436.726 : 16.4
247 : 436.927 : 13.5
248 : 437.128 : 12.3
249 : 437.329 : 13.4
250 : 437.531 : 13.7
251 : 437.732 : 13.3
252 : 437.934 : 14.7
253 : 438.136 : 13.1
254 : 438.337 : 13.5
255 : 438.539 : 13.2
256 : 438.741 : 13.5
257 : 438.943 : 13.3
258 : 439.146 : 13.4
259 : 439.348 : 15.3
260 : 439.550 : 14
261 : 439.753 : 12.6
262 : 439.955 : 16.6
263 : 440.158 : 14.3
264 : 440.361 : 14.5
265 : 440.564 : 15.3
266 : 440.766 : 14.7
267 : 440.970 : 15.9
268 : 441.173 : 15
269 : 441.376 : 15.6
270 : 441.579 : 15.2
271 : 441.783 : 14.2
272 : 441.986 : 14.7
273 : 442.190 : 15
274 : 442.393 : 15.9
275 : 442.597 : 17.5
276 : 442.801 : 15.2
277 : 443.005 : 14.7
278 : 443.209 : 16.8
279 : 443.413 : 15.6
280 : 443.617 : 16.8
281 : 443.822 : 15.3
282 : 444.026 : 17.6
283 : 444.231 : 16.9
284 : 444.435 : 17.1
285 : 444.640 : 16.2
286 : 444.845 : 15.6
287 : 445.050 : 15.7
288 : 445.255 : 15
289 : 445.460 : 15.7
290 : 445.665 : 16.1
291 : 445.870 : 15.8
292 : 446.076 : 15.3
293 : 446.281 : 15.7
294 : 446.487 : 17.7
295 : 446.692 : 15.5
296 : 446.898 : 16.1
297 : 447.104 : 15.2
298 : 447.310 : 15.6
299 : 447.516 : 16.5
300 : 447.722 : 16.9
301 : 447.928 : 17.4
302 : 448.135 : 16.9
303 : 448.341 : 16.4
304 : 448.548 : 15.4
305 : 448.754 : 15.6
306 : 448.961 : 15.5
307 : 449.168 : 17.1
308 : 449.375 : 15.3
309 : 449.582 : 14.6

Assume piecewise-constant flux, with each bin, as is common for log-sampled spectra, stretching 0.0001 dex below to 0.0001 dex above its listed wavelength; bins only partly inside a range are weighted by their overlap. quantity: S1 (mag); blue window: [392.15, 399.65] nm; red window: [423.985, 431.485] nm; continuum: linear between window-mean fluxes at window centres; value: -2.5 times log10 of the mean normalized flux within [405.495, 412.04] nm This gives -0.19 mag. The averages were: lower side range 11.9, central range 14.5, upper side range 12.6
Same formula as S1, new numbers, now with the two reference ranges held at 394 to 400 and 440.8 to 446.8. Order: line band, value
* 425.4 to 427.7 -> 0.091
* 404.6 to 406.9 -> -0.100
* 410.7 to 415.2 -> -0.103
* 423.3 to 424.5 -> 0.063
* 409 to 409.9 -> -0.114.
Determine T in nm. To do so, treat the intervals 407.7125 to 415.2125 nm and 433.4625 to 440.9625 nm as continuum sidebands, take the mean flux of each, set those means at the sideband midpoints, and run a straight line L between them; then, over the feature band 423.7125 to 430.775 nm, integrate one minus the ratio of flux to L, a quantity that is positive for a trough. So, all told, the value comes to 0.51 nm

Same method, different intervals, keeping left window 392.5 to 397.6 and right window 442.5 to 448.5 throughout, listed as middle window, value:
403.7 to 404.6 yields -0.23 nm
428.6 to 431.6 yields 0.79 nm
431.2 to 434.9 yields 0.50 nm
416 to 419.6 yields -0.46 nm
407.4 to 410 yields -0.50 nm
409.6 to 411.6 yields -0.23 nm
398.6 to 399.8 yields -0.37 nm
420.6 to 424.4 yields -0.22 nm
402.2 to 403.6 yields -0.34 nm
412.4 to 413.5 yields -0.19 nm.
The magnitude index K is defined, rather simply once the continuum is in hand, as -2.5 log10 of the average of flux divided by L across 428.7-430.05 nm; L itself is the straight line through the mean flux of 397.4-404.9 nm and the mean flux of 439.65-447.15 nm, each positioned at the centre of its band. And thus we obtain 0.24 mag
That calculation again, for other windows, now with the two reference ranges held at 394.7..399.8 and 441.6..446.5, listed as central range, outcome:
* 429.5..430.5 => 0.37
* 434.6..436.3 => 0.13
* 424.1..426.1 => 0.02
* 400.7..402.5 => -0.14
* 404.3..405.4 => -0.12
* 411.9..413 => -0.14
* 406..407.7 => -0.11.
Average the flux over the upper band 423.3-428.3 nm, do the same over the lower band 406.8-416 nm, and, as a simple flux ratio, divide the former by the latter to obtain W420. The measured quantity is 0.9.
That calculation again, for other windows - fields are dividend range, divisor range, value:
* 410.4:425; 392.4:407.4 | 1.11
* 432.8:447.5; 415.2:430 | 1.02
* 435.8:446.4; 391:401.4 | 1.19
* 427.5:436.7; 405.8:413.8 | 0.86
